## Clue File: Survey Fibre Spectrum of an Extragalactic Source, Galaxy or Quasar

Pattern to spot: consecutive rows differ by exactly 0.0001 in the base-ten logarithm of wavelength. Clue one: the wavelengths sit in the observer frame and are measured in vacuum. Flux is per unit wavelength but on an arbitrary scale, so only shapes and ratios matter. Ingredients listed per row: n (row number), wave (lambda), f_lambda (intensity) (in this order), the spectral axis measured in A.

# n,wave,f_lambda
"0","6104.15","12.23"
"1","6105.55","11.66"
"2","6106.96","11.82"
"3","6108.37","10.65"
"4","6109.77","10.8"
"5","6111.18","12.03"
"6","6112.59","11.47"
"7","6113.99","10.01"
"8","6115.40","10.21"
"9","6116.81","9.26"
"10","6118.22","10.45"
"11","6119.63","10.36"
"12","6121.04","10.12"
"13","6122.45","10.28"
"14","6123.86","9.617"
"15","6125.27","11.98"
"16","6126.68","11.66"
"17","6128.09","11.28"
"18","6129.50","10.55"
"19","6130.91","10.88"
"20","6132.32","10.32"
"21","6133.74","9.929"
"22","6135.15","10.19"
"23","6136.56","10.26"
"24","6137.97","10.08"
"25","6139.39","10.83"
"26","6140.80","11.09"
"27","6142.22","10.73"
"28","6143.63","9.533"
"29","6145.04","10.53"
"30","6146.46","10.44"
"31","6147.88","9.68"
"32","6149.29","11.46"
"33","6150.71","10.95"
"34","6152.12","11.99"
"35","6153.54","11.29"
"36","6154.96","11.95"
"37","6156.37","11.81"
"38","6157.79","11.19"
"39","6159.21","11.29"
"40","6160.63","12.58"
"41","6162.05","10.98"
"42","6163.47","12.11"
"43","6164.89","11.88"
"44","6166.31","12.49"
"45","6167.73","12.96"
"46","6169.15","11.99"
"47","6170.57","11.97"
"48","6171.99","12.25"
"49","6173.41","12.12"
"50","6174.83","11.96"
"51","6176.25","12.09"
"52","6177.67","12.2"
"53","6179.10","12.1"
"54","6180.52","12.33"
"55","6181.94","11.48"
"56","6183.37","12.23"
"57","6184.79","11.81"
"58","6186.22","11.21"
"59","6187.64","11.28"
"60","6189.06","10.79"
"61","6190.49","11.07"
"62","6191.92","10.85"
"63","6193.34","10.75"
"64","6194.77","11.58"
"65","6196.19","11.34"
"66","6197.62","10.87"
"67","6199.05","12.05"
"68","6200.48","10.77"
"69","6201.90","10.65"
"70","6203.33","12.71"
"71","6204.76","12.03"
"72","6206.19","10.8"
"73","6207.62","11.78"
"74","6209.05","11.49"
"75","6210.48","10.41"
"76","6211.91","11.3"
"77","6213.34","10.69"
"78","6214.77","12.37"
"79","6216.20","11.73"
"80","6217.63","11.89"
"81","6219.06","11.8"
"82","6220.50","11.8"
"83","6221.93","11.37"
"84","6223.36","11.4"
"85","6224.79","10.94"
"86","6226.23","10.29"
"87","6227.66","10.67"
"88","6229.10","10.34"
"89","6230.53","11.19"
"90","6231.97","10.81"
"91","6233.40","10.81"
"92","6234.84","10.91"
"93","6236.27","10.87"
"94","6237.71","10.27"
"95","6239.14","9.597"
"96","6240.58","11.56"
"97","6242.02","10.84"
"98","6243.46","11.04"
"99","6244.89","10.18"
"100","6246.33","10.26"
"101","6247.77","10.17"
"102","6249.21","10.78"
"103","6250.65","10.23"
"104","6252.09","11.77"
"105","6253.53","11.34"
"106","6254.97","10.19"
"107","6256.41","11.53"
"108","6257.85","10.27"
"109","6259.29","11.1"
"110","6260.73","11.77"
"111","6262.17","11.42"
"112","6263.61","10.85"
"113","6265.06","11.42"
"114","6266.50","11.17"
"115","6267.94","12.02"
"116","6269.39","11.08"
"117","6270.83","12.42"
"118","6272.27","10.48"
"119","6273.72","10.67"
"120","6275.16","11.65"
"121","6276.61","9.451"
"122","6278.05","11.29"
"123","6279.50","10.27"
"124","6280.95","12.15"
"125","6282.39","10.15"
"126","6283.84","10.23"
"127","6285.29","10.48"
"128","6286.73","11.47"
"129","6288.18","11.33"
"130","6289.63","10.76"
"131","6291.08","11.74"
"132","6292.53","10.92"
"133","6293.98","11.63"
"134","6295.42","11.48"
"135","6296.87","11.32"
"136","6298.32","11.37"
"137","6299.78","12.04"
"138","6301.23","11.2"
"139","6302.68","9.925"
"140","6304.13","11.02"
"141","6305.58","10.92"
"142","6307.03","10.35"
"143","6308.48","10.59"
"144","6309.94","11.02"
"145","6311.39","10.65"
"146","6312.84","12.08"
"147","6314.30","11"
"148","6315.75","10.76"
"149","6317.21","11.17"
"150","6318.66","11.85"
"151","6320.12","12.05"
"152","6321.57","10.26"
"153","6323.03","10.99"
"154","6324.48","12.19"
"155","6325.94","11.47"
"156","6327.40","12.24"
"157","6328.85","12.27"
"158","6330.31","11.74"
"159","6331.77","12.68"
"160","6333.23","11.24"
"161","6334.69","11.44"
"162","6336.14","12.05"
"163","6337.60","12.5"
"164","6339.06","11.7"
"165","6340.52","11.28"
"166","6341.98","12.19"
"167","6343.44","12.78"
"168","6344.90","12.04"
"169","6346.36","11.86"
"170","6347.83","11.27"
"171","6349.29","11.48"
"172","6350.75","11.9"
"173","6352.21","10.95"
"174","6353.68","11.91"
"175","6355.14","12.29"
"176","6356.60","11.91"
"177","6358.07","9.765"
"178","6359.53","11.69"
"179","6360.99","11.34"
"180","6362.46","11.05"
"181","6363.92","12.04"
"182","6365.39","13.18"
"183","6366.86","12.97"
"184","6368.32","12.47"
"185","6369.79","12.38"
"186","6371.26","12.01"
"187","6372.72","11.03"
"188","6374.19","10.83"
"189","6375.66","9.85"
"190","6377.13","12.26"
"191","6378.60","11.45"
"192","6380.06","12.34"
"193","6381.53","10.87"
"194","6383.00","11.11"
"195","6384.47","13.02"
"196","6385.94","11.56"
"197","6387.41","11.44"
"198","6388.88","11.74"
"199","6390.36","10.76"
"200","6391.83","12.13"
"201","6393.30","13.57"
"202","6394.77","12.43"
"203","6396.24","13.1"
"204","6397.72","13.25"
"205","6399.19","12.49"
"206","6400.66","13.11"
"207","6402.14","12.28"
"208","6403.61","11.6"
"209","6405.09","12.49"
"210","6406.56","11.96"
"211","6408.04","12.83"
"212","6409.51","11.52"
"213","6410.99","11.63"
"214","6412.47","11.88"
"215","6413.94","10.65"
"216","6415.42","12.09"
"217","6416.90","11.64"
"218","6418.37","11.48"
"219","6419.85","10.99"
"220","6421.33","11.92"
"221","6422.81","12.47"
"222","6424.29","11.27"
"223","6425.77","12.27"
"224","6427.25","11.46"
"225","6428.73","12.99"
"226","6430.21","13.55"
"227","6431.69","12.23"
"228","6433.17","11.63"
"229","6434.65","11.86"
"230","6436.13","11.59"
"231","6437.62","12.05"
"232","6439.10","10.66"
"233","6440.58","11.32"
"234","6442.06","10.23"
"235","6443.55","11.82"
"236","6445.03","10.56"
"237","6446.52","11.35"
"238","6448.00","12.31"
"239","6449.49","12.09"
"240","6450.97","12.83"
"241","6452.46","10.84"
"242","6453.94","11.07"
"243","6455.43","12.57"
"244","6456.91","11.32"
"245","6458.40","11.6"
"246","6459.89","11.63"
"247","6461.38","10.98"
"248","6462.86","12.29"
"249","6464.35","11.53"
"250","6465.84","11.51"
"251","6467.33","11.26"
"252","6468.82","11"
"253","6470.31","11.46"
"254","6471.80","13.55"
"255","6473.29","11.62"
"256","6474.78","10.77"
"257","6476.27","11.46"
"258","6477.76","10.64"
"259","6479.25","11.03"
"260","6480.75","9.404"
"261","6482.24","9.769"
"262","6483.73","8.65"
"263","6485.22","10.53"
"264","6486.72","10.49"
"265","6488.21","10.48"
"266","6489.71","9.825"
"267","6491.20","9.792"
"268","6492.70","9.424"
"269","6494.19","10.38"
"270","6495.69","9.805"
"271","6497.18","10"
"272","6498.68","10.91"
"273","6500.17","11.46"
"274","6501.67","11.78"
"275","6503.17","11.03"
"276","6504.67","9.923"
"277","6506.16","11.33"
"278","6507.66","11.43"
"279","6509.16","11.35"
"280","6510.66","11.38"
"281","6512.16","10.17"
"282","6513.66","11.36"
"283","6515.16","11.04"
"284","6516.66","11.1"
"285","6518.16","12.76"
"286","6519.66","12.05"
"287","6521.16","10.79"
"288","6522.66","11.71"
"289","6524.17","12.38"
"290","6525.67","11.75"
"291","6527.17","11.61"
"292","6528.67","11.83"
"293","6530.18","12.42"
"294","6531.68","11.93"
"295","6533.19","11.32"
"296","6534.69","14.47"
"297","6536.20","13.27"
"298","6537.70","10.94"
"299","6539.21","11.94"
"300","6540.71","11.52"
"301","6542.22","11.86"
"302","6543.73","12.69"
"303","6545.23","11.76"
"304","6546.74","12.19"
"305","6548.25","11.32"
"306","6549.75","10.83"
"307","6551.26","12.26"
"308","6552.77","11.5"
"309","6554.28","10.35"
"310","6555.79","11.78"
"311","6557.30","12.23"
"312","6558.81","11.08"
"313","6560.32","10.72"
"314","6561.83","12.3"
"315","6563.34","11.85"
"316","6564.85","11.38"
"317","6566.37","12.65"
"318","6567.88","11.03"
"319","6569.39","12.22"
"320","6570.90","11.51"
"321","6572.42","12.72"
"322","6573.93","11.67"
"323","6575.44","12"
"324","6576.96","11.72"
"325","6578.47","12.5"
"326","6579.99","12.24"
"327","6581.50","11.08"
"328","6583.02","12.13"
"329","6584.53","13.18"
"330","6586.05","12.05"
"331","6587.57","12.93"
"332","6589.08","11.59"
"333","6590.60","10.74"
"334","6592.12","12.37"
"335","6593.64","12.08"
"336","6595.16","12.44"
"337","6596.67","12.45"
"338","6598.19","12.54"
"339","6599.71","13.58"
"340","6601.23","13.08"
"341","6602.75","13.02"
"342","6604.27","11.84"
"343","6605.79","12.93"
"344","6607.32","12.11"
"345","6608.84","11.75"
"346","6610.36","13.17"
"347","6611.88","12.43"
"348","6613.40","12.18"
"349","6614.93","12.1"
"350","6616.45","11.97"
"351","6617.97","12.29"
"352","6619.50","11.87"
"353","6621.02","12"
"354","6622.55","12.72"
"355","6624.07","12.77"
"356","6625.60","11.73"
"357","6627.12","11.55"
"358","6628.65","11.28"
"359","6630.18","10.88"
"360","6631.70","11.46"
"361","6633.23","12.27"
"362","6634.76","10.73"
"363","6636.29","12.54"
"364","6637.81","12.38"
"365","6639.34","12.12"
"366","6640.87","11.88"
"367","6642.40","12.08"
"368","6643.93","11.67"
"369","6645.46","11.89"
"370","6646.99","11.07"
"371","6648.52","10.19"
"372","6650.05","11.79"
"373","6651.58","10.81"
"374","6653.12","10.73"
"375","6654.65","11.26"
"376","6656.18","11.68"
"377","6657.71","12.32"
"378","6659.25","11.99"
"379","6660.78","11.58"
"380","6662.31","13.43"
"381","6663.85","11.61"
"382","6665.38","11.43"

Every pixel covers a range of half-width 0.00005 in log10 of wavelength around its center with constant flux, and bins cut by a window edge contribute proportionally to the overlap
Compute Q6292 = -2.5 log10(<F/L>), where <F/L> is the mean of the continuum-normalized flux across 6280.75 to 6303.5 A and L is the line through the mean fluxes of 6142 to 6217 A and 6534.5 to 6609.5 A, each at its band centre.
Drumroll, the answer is 0.05 mag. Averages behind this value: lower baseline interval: 11.5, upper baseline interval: 12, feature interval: 11.1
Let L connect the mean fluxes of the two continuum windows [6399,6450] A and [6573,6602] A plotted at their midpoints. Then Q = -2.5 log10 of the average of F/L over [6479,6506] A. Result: 0.17 mag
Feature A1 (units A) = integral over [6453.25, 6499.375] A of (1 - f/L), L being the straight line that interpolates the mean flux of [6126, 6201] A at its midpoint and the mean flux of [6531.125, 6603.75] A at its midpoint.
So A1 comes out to 3.9 A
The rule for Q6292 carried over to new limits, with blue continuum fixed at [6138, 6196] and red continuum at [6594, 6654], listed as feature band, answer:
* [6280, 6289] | 0.06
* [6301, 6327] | 0.05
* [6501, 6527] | 0.05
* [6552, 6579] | 0.02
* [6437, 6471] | 0.03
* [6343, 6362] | 0.01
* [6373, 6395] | 0.01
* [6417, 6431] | -0.02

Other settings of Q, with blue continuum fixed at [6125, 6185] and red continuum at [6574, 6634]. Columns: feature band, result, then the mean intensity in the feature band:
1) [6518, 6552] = 0.01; 12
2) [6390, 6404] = -0.07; 12.5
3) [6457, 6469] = 0.04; 11.5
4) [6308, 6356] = 0.00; 11.6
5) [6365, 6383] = 0.00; 11.8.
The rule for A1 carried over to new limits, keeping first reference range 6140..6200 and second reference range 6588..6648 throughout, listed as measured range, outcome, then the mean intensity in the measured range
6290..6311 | 1.0 A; 11.1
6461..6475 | 0.3 A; 11.6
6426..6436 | -0.3 A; 12.2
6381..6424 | -0.7 A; 12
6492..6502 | 1.2 A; 10.5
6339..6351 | -0.1 A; 11.8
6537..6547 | 0.1 A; 11.8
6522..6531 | 0.0 A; 11.9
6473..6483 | 1.1 A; 10.6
